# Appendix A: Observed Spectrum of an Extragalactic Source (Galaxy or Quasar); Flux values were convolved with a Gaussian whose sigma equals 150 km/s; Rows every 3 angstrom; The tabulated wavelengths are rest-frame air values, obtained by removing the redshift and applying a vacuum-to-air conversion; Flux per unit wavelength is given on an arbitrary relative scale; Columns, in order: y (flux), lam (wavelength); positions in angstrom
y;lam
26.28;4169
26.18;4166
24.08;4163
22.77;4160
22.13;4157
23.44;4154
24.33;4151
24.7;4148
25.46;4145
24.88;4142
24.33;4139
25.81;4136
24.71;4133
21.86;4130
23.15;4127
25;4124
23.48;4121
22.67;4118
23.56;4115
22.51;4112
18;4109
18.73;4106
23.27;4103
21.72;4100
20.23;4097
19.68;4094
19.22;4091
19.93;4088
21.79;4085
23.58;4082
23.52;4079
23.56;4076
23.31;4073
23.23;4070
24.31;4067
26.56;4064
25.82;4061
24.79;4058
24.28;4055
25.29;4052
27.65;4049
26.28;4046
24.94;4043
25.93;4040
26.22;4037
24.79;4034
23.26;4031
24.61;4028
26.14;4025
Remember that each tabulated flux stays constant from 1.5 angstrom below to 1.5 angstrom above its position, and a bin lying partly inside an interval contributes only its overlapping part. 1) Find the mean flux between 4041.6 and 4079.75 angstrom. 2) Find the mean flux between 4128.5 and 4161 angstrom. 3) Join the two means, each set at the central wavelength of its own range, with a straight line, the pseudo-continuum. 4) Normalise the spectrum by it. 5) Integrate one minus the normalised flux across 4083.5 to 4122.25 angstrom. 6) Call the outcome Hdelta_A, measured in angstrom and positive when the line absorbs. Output 5.3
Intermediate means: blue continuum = 24.9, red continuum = 24.1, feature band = 21.1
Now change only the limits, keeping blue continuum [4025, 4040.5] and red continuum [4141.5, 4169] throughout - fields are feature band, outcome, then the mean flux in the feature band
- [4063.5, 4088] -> 1.4 angstrom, 23.4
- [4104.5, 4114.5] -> 1.8 angstrom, 20.1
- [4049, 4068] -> -0.4 angstrom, 25.4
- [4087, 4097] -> 2.0 angstrom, 19.7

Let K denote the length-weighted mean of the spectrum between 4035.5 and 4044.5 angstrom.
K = 25.7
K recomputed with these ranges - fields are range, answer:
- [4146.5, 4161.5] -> 23.5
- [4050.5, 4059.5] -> 24.8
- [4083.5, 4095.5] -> 20.2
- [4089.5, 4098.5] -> 19.7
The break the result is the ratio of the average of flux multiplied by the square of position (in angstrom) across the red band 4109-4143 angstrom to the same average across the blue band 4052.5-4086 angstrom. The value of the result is 1.00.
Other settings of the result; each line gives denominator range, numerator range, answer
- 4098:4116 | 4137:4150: 1.19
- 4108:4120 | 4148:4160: 1.09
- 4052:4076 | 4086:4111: 0.83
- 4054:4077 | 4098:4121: 0.90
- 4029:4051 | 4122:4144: 0.99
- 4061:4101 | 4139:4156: 1.12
